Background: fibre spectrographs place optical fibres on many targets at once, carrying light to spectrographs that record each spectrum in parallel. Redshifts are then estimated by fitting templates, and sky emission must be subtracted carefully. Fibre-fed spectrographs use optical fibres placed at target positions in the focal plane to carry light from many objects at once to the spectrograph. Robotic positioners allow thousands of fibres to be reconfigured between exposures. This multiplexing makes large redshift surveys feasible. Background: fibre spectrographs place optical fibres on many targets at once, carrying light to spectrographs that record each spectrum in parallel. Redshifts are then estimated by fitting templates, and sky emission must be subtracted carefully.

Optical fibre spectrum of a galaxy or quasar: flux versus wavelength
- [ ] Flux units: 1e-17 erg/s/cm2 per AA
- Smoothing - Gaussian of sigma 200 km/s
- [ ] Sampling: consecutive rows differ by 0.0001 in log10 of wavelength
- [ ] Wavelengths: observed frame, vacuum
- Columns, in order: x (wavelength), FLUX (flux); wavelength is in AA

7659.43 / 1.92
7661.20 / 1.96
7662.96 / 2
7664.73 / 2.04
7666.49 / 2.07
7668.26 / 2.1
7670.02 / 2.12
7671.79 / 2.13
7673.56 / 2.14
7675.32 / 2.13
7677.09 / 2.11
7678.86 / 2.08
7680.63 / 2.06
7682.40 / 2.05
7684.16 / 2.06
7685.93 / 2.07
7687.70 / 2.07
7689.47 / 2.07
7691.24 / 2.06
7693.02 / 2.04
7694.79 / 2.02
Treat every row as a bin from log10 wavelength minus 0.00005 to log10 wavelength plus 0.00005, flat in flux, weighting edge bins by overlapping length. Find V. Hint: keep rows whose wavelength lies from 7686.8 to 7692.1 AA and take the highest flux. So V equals 2.07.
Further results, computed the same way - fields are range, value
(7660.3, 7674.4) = 2.14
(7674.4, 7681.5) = 2.13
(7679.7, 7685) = 2.06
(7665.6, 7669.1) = 2.1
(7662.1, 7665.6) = 2.04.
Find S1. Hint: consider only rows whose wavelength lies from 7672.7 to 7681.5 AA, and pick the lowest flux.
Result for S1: 2.06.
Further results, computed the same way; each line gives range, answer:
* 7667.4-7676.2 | 2.1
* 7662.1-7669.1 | 2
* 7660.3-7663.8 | 1.96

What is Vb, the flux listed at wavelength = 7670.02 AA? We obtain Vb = 2.12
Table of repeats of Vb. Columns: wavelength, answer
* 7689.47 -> 2.07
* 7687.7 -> 2.07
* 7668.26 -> 2.1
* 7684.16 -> 2.06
